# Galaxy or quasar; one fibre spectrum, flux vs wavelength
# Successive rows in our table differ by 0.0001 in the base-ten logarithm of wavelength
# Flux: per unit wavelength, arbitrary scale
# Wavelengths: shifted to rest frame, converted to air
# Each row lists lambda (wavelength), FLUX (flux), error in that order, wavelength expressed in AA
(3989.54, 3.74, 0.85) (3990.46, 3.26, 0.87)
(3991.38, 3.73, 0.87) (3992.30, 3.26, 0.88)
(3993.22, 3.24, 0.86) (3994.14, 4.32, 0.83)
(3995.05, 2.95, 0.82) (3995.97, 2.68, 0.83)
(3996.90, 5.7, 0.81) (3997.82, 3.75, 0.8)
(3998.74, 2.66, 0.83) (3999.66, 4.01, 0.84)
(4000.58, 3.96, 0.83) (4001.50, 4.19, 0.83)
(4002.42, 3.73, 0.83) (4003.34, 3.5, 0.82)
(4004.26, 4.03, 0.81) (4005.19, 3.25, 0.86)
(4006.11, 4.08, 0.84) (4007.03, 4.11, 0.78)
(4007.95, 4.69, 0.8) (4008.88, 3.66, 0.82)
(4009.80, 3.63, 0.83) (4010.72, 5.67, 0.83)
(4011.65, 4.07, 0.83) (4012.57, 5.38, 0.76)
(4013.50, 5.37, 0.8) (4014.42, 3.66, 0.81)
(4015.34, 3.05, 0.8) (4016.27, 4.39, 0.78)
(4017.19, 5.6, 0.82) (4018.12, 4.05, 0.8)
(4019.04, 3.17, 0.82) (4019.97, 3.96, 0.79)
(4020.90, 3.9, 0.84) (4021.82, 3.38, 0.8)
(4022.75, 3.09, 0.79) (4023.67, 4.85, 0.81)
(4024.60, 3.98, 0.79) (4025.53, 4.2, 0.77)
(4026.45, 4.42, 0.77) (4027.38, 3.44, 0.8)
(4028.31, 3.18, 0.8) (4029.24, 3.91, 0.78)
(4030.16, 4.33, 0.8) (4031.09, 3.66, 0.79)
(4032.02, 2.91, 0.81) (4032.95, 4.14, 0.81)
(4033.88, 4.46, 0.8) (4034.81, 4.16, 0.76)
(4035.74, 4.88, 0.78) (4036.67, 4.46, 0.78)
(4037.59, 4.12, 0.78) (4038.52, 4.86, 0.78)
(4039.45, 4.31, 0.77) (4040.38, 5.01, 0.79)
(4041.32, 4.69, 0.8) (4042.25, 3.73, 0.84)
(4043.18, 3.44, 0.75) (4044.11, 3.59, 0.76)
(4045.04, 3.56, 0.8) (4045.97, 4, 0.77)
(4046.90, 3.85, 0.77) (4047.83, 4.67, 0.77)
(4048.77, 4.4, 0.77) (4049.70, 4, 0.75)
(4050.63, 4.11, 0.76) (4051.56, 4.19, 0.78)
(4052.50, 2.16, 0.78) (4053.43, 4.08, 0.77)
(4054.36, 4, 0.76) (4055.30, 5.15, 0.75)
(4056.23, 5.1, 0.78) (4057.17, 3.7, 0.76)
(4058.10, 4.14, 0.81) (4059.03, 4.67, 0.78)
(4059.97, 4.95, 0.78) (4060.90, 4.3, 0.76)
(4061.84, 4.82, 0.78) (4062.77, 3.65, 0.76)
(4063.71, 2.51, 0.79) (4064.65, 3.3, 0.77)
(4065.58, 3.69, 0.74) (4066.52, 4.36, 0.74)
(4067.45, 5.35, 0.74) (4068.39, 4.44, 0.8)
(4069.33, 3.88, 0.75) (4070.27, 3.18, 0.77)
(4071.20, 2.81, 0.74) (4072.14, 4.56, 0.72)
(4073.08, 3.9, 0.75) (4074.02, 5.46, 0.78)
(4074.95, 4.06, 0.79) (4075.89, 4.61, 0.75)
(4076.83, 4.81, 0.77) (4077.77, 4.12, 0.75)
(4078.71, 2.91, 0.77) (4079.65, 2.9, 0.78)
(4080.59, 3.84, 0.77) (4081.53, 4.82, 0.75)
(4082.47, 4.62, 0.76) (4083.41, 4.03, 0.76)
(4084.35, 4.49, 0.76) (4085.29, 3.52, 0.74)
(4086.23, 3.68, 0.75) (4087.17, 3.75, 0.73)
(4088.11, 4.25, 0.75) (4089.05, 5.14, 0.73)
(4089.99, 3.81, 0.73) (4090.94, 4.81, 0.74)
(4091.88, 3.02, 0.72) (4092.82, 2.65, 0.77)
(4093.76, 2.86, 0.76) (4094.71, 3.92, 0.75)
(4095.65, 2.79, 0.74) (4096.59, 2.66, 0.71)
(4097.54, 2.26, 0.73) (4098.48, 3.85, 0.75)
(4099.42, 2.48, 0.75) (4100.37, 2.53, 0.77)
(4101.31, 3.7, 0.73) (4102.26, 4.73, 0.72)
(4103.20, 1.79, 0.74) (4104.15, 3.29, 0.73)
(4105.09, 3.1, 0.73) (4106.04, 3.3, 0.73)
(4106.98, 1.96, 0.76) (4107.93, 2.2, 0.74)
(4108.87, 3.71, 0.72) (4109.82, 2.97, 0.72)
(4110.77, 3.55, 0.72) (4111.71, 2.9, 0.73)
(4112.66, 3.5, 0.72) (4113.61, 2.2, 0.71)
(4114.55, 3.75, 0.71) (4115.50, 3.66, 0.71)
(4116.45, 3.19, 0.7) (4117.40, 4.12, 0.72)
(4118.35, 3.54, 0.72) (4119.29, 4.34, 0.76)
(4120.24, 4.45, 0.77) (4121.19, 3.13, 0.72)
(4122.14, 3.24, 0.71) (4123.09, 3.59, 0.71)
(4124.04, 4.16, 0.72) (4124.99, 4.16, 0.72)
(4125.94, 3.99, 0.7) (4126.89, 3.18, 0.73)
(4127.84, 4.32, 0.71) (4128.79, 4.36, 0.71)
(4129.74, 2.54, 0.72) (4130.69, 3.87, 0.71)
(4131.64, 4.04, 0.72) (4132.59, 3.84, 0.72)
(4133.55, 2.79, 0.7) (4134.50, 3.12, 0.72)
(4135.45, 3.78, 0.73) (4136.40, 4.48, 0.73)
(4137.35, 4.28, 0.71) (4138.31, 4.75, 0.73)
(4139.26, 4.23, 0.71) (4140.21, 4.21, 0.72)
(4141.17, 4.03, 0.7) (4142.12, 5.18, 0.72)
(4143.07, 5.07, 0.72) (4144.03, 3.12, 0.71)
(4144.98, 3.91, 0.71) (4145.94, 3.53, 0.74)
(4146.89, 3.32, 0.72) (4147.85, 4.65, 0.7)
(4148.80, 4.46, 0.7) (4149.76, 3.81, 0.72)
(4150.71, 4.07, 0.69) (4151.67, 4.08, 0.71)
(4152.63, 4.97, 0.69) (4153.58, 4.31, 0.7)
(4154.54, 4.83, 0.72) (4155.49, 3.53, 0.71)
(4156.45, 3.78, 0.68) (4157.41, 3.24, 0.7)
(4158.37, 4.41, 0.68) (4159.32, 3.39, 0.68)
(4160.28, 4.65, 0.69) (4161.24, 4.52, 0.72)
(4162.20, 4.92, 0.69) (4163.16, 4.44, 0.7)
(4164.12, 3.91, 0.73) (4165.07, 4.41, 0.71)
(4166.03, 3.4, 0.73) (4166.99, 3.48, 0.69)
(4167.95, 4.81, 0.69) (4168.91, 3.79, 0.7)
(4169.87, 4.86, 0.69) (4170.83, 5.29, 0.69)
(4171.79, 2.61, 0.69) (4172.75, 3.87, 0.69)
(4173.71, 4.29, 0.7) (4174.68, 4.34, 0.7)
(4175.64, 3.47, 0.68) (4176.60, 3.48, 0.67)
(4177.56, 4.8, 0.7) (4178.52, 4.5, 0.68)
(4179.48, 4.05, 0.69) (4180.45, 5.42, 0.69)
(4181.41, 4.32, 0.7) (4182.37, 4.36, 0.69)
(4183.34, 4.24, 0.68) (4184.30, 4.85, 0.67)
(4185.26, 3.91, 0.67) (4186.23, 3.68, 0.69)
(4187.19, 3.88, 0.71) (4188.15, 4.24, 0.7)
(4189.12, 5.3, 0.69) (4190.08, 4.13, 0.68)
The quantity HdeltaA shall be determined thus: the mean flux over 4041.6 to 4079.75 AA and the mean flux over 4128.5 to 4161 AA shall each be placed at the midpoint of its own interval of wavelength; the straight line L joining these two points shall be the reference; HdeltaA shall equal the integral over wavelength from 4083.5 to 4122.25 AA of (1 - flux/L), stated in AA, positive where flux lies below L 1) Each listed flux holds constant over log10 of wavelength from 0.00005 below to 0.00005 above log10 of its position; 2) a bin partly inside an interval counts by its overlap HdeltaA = 6.1 AA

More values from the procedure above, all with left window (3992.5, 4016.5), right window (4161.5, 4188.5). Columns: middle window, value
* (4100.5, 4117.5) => 3.9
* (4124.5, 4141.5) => 1.1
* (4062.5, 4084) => 0.4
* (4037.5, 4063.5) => -0.9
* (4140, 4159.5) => 0.3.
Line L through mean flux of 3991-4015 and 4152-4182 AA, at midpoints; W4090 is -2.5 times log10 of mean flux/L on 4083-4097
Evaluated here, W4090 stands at 0.11 mag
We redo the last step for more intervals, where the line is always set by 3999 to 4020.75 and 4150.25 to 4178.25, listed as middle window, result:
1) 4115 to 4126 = 0.095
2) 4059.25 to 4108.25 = 0.117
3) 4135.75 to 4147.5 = -0.010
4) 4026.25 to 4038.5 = 0.026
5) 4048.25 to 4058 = 0.009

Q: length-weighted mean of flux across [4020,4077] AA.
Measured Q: 4.09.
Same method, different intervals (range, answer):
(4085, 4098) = 3.51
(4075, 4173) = 3.79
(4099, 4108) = 2.94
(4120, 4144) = 3.93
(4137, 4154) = 4.22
